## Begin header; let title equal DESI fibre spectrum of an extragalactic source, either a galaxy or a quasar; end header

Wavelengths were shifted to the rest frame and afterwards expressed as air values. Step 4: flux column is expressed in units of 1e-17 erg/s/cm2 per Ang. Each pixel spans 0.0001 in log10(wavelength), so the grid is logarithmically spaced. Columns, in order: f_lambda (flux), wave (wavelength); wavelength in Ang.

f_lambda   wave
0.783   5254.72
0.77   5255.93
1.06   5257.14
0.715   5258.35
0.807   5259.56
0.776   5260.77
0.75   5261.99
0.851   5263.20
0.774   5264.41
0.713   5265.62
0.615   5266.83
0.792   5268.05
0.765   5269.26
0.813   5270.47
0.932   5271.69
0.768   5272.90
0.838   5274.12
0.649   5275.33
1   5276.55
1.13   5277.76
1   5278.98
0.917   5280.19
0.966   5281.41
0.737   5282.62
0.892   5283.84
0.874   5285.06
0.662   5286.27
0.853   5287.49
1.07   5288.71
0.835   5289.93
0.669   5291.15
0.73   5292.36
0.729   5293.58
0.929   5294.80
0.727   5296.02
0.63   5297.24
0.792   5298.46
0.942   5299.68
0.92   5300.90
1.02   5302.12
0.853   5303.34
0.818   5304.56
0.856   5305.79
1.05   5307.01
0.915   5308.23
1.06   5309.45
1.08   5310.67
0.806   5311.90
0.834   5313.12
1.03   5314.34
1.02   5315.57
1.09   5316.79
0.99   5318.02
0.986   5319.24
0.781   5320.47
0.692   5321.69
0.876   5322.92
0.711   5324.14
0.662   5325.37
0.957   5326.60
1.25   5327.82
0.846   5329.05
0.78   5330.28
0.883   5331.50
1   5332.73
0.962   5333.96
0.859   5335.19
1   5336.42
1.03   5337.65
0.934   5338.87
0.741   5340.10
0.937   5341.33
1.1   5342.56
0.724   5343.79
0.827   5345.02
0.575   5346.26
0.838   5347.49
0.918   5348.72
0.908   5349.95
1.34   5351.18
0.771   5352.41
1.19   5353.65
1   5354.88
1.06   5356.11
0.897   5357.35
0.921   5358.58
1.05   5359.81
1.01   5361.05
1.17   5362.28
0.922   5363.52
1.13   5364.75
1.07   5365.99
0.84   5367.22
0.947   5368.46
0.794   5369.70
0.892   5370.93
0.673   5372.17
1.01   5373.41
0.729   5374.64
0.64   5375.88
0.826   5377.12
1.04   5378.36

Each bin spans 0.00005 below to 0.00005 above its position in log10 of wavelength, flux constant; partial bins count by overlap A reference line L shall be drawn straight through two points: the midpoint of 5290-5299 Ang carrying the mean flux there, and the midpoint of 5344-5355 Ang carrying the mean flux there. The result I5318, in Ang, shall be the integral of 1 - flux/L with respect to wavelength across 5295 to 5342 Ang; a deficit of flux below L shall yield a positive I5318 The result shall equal -4.7 Ang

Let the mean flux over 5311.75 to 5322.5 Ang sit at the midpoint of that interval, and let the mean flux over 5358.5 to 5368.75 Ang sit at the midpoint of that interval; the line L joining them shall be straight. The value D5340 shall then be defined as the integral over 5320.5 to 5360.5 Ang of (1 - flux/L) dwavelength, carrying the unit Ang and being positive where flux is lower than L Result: 2.26 Ang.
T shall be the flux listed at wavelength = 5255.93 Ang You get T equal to 0.77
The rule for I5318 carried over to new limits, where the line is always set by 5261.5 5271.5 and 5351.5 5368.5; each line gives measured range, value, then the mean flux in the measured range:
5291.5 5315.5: -0.5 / 0.881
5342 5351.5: 0.8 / 0.889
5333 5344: 0.2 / 0.931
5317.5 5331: 0.7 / 0.866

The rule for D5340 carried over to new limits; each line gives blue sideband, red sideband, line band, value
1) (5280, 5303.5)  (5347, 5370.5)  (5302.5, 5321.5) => -1.25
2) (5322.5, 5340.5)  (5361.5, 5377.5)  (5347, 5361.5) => -1.51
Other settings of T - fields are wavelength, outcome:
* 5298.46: 0.792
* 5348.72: 0.918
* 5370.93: 0.892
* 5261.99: 0.75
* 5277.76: 1.13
